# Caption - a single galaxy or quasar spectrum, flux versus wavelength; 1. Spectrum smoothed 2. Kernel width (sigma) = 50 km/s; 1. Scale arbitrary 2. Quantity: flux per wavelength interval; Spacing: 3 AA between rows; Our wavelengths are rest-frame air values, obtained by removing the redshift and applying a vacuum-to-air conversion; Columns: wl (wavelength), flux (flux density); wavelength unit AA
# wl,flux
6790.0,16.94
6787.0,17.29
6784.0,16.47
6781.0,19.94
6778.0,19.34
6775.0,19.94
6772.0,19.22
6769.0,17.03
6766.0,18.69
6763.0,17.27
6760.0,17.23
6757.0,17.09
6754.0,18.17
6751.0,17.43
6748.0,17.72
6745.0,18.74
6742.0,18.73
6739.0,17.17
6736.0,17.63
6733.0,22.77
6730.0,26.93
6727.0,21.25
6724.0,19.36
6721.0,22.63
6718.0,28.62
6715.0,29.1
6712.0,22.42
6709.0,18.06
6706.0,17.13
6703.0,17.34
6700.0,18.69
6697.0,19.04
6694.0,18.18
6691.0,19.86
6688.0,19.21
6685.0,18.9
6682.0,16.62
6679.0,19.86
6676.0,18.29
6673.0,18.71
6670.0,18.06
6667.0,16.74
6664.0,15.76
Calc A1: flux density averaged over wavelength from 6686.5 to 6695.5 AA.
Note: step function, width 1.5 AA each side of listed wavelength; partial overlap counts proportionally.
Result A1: 19.1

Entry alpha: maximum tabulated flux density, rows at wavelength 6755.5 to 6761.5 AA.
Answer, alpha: 17.23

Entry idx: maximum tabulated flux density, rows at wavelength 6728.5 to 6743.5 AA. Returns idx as 26.93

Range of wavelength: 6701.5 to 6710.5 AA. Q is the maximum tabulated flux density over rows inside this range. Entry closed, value 18.06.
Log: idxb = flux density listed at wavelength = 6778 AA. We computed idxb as 19.34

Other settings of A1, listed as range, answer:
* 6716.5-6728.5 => 23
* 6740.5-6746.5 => 18.7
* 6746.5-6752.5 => 17.6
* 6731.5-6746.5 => 19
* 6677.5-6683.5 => 18.2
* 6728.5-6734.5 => 24.8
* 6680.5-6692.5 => 18.6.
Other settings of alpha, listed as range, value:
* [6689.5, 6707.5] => 19.86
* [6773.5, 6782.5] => 19.94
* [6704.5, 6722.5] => 29.1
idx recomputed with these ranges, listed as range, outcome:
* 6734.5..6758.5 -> 18.74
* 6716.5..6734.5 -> 28.62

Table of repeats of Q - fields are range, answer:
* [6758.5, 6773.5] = 19.22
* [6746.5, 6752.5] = 17.72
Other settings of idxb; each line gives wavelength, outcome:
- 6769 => 17.03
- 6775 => 19.94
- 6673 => 18.71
